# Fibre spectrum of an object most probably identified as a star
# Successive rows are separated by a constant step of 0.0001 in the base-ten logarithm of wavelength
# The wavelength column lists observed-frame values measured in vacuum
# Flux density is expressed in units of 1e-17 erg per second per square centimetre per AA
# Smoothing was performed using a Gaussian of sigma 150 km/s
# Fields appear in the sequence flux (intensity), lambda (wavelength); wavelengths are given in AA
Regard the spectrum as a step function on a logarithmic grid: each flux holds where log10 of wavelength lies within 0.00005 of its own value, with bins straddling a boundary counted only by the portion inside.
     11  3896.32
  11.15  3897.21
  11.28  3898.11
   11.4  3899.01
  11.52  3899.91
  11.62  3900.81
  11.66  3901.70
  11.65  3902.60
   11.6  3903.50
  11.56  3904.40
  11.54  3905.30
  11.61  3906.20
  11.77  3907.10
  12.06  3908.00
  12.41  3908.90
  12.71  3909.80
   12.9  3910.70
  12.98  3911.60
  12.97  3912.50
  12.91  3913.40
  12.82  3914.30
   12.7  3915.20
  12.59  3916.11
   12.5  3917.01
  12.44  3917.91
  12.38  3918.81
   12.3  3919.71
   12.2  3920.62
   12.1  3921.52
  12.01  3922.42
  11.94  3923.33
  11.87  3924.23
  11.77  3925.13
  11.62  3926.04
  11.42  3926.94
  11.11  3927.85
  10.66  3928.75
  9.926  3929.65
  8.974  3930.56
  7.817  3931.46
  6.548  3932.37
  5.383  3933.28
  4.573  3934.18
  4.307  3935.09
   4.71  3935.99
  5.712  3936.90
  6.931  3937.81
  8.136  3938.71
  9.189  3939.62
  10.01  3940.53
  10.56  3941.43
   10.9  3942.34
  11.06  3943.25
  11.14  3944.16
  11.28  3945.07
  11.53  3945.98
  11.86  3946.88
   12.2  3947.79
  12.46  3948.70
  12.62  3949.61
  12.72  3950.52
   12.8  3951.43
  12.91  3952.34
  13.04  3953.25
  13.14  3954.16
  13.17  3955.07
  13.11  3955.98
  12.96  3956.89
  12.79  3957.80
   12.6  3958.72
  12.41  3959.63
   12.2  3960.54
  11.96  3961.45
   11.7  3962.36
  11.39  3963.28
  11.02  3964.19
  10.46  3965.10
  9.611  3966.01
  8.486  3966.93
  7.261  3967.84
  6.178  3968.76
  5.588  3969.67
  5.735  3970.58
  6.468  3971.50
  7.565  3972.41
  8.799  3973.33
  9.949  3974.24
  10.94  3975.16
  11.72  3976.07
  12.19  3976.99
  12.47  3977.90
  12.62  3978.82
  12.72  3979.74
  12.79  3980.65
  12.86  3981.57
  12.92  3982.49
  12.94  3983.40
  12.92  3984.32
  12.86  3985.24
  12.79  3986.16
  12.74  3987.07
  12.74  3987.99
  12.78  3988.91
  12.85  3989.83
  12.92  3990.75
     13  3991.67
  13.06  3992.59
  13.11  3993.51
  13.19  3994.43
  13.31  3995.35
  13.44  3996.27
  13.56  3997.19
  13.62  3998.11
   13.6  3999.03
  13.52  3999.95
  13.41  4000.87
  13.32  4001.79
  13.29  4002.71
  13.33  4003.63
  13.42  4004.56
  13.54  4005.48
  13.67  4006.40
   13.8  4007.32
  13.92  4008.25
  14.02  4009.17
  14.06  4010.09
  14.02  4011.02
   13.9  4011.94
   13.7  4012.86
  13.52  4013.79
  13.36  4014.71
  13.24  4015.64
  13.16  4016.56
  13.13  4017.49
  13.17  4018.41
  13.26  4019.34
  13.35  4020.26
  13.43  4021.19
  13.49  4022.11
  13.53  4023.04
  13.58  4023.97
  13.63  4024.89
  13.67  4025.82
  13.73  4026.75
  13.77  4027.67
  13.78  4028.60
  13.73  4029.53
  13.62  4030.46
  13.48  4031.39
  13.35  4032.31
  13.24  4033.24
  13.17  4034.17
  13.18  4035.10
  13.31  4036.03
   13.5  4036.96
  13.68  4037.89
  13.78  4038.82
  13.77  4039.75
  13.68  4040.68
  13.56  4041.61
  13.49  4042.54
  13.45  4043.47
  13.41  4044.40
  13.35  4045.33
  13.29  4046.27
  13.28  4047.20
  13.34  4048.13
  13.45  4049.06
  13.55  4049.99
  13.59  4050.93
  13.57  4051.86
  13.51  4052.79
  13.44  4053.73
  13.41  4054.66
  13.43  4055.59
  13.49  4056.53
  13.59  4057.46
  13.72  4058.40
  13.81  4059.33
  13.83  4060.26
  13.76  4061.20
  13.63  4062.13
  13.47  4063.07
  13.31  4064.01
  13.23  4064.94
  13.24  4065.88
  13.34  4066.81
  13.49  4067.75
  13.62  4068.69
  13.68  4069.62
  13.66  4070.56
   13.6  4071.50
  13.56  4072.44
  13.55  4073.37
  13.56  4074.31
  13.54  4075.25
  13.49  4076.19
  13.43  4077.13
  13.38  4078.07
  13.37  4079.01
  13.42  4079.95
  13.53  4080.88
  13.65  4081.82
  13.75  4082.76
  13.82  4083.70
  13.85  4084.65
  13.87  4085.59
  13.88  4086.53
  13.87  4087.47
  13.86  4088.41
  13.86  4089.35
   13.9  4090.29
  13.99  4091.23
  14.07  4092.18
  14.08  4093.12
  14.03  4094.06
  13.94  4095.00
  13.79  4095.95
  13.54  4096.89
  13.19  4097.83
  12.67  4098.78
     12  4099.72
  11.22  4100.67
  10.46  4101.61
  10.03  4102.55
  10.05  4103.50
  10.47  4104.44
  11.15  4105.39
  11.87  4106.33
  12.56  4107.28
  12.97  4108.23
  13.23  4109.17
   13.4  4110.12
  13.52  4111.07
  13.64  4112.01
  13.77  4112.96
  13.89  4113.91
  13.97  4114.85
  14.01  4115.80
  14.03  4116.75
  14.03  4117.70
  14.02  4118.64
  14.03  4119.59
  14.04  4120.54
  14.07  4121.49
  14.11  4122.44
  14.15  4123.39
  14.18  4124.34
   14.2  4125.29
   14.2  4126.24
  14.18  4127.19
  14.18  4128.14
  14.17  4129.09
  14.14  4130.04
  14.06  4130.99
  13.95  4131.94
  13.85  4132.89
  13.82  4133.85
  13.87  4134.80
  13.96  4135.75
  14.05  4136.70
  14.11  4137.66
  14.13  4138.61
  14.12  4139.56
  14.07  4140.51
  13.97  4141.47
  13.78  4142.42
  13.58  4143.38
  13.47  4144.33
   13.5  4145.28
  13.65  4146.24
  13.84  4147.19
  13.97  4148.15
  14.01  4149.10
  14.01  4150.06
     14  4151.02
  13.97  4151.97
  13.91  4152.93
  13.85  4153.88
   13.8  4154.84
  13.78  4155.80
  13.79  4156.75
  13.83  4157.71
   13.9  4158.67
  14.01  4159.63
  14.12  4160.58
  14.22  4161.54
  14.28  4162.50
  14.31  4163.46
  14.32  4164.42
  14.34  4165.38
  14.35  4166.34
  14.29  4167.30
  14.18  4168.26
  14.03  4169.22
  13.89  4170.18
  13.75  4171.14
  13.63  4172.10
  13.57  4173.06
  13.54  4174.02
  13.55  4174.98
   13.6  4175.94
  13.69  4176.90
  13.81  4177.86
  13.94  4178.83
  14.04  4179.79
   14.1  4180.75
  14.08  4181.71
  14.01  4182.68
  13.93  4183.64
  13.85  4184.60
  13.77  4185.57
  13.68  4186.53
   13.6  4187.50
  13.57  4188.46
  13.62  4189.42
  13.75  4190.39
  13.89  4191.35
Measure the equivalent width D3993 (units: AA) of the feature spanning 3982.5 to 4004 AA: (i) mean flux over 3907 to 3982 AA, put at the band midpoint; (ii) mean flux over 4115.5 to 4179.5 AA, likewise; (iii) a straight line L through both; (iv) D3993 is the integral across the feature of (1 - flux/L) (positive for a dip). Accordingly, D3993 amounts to -2.9 AA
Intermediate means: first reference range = 10.8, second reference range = 14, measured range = 13.1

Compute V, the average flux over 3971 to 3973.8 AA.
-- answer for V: 7.6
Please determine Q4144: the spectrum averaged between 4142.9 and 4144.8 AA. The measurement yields 13.5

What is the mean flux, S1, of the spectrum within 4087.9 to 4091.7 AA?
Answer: 13.9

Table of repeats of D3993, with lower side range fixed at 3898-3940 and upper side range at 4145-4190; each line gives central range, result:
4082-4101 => -0.97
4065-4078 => -0.87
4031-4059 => -2.62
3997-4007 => -1.46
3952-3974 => 1.61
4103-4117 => 0.37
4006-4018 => -1.78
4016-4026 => -1.15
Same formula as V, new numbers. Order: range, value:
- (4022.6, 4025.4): 13.6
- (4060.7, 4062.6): 13.7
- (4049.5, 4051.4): 13.6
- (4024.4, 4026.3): 13.7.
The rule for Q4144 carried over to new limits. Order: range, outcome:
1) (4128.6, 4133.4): 14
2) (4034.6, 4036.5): 13.2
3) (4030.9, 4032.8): 13.5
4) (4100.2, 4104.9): 10.5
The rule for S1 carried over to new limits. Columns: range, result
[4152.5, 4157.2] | 13.8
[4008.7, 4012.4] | 14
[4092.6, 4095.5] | 14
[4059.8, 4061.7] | 13.8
